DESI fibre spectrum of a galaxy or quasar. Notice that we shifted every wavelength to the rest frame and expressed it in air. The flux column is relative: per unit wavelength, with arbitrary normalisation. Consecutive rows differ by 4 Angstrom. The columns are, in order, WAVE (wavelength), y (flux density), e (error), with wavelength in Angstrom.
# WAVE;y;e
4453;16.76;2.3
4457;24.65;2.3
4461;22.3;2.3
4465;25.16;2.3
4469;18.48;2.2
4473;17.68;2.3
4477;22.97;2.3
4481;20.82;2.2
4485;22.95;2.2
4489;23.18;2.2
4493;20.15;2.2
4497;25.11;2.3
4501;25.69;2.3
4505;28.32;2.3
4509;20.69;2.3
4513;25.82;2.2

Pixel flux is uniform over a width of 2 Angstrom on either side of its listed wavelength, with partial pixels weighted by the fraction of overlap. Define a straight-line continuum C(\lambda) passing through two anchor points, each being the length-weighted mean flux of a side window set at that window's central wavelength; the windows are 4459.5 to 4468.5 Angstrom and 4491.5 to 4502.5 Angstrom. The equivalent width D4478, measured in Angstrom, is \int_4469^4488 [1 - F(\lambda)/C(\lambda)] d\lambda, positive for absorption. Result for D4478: 1.9 Angstrom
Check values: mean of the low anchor 22.9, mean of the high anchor 23.7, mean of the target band 20.9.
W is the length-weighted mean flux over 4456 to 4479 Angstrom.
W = 21.8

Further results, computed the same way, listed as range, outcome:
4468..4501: 21.8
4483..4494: 22.3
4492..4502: 23.8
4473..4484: 21.2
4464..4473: 20.5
